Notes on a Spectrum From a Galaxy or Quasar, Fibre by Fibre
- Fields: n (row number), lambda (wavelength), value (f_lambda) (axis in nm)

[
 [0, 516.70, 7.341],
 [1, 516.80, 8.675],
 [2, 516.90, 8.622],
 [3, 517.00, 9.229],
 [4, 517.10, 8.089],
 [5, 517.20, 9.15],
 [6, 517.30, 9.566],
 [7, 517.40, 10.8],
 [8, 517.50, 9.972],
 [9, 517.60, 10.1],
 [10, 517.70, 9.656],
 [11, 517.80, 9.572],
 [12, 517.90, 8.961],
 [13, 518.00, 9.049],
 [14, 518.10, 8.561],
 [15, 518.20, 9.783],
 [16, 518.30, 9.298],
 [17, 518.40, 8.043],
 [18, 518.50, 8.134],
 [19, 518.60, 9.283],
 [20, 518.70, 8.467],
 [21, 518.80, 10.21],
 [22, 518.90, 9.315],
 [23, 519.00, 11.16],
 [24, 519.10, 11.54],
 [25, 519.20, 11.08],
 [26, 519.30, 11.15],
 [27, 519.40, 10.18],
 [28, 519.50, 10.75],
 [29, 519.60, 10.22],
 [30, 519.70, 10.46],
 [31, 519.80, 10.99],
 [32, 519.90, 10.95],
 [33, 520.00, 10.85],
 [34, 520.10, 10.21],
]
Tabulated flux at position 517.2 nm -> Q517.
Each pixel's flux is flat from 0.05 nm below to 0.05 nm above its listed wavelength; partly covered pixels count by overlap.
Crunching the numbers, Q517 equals 9.15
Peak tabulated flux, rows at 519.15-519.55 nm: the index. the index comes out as 11.15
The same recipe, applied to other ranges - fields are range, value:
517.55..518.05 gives 10.1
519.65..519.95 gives 10.99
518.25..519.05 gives 11.16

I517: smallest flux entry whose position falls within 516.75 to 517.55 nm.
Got 8.089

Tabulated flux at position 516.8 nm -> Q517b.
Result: 8.675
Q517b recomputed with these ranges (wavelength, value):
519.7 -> 10.46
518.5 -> 8.134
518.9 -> 9.315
